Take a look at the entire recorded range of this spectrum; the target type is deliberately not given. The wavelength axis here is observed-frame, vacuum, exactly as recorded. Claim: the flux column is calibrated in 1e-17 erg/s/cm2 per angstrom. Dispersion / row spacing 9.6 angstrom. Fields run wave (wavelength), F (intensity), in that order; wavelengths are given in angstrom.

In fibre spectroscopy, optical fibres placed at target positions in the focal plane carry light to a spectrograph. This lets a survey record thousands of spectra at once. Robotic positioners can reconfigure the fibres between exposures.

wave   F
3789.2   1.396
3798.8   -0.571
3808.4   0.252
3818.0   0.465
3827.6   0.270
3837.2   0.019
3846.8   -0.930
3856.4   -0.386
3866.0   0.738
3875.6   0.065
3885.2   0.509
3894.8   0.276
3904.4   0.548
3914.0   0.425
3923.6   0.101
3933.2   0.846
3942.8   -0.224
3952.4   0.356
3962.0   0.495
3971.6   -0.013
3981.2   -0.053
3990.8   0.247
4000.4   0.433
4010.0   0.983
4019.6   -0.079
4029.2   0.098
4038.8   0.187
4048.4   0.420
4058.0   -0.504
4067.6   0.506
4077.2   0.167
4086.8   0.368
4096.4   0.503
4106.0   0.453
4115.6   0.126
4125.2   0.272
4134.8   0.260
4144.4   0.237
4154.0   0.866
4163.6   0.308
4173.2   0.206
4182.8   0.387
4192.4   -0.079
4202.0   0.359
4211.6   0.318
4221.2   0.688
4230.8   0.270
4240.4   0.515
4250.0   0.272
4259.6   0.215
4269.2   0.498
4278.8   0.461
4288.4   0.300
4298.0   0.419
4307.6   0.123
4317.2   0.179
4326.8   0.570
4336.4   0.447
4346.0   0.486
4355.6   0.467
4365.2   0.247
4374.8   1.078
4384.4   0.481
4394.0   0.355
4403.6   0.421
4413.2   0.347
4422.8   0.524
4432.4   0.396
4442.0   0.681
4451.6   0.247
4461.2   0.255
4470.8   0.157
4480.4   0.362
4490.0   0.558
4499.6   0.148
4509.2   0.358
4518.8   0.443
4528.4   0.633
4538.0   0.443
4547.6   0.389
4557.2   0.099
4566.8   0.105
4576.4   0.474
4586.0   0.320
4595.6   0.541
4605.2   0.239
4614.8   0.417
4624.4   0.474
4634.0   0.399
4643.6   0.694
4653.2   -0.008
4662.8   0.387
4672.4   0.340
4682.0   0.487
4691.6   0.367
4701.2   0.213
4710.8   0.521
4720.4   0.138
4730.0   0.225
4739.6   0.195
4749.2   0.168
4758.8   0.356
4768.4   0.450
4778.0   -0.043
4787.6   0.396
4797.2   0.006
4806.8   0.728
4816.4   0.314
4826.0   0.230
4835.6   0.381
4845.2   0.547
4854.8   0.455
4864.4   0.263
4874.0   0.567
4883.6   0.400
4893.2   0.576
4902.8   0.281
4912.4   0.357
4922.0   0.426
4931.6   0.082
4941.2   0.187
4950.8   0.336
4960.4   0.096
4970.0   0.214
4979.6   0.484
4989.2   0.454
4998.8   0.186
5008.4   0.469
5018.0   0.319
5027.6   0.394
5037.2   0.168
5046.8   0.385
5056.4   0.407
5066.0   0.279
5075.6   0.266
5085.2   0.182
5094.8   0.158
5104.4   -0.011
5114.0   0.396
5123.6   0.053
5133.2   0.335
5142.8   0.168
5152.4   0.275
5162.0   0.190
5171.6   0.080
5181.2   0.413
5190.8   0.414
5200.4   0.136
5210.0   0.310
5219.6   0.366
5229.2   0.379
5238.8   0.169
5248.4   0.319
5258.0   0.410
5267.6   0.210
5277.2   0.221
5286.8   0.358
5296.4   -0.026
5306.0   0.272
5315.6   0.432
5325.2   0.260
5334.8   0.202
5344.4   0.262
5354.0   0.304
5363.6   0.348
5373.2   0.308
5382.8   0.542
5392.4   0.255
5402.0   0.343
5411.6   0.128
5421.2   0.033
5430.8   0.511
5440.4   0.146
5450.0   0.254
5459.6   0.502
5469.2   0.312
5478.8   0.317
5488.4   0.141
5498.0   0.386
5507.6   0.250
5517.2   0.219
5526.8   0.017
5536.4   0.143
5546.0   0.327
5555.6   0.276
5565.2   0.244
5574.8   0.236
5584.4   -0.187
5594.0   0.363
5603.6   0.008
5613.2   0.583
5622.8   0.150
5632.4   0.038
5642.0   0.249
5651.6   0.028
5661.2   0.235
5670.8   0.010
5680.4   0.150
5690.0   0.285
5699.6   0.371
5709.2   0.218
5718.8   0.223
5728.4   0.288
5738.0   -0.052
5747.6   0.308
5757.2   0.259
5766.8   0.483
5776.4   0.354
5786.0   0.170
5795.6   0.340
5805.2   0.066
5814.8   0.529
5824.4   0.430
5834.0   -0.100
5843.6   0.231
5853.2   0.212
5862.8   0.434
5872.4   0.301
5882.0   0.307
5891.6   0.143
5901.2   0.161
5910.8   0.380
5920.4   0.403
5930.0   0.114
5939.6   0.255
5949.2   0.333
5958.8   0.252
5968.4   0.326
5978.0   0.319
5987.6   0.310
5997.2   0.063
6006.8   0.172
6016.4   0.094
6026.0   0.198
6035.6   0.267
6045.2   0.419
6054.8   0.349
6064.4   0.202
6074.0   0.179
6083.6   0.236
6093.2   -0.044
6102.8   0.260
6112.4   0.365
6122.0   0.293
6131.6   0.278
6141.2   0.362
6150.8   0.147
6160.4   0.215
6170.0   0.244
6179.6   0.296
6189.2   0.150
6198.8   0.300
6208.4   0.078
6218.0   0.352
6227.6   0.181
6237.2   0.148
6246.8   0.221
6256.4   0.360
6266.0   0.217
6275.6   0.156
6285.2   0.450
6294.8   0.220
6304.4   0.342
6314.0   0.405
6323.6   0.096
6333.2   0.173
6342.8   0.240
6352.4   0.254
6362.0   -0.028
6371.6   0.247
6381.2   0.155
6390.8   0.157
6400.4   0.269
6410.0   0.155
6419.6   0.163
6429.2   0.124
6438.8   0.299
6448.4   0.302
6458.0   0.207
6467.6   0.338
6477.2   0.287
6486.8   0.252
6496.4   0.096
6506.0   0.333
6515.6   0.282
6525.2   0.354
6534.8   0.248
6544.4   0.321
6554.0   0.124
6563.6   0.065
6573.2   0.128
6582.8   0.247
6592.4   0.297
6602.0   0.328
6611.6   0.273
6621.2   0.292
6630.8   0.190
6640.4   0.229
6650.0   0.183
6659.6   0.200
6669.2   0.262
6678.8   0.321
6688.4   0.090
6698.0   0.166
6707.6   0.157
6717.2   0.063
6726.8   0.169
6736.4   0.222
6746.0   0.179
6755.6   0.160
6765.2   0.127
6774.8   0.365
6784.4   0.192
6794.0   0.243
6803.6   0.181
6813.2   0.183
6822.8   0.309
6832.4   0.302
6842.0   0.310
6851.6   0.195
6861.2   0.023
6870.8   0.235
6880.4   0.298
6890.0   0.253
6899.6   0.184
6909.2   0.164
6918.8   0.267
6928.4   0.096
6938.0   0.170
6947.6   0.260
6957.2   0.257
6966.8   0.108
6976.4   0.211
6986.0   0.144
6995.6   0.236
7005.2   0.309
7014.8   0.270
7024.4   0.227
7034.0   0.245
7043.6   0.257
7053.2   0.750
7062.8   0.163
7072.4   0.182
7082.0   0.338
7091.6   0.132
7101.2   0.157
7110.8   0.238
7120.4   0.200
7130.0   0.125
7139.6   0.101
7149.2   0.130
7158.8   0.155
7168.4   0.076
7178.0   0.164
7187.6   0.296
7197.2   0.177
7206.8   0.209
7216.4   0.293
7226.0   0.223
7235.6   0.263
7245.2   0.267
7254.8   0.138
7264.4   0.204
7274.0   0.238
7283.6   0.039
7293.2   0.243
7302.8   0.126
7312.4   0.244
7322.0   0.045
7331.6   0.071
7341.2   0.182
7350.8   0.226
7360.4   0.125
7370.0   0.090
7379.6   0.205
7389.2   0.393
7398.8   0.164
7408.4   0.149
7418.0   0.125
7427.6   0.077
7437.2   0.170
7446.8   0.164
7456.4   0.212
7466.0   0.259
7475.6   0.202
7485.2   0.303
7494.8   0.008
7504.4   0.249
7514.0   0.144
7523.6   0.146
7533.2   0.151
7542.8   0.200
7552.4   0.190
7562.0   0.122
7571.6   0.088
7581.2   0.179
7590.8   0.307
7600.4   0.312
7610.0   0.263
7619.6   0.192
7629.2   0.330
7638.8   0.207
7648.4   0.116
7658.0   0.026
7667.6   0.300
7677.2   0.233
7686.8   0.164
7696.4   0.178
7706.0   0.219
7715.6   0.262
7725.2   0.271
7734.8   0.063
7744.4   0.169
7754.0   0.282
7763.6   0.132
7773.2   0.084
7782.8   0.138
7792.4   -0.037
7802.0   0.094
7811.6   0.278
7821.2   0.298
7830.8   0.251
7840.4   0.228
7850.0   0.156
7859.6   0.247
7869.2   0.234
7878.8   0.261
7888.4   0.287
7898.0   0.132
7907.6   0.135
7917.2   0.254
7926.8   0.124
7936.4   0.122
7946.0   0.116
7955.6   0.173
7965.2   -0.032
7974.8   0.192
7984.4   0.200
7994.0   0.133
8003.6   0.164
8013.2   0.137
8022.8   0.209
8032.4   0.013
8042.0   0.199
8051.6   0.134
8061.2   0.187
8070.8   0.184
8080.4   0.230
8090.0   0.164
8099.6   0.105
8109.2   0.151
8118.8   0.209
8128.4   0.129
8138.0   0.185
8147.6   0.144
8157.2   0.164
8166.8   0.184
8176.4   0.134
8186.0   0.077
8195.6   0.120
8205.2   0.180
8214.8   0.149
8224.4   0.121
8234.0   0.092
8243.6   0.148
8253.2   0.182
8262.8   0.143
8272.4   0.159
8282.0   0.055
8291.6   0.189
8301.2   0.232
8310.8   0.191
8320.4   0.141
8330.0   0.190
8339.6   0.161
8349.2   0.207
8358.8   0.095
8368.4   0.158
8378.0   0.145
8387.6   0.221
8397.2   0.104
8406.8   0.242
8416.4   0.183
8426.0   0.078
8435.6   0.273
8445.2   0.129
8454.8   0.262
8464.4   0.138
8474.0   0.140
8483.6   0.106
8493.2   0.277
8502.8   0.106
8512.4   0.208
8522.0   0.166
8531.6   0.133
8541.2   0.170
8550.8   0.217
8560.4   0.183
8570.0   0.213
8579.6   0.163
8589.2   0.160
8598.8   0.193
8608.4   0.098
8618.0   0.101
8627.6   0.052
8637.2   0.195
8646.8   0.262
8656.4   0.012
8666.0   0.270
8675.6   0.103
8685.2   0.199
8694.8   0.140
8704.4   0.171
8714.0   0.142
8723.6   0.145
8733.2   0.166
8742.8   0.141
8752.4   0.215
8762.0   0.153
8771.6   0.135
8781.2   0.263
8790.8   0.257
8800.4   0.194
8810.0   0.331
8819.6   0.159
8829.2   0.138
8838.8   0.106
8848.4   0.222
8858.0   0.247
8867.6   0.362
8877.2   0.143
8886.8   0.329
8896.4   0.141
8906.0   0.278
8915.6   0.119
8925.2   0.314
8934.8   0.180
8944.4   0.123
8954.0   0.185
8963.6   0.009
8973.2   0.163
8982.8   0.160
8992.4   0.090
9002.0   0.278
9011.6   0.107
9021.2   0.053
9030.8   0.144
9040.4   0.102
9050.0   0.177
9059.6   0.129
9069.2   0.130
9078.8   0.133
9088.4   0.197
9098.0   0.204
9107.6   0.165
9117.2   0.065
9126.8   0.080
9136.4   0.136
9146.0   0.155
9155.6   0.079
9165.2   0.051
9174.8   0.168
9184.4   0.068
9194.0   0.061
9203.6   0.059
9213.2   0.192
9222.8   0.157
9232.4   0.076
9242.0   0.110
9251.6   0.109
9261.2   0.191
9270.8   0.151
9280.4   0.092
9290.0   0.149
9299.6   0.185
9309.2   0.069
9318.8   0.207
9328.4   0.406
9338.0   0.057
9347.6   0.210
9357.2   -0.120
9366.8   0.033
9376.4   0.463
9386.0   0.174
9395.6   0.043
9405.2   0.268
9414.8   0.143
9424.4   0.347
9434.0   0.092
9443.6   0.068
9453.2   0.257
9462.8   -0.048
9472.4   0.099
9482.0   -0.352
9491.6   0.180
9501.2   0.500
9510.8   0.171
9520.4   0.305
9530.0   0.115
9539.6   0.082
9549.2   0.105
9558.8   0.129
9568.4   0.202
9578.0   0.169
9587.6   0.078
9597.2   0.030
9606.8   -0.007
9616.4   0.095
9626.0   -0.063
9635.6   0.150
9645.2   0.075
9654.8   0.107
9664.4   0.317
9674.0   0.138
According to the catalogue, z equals 0.07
